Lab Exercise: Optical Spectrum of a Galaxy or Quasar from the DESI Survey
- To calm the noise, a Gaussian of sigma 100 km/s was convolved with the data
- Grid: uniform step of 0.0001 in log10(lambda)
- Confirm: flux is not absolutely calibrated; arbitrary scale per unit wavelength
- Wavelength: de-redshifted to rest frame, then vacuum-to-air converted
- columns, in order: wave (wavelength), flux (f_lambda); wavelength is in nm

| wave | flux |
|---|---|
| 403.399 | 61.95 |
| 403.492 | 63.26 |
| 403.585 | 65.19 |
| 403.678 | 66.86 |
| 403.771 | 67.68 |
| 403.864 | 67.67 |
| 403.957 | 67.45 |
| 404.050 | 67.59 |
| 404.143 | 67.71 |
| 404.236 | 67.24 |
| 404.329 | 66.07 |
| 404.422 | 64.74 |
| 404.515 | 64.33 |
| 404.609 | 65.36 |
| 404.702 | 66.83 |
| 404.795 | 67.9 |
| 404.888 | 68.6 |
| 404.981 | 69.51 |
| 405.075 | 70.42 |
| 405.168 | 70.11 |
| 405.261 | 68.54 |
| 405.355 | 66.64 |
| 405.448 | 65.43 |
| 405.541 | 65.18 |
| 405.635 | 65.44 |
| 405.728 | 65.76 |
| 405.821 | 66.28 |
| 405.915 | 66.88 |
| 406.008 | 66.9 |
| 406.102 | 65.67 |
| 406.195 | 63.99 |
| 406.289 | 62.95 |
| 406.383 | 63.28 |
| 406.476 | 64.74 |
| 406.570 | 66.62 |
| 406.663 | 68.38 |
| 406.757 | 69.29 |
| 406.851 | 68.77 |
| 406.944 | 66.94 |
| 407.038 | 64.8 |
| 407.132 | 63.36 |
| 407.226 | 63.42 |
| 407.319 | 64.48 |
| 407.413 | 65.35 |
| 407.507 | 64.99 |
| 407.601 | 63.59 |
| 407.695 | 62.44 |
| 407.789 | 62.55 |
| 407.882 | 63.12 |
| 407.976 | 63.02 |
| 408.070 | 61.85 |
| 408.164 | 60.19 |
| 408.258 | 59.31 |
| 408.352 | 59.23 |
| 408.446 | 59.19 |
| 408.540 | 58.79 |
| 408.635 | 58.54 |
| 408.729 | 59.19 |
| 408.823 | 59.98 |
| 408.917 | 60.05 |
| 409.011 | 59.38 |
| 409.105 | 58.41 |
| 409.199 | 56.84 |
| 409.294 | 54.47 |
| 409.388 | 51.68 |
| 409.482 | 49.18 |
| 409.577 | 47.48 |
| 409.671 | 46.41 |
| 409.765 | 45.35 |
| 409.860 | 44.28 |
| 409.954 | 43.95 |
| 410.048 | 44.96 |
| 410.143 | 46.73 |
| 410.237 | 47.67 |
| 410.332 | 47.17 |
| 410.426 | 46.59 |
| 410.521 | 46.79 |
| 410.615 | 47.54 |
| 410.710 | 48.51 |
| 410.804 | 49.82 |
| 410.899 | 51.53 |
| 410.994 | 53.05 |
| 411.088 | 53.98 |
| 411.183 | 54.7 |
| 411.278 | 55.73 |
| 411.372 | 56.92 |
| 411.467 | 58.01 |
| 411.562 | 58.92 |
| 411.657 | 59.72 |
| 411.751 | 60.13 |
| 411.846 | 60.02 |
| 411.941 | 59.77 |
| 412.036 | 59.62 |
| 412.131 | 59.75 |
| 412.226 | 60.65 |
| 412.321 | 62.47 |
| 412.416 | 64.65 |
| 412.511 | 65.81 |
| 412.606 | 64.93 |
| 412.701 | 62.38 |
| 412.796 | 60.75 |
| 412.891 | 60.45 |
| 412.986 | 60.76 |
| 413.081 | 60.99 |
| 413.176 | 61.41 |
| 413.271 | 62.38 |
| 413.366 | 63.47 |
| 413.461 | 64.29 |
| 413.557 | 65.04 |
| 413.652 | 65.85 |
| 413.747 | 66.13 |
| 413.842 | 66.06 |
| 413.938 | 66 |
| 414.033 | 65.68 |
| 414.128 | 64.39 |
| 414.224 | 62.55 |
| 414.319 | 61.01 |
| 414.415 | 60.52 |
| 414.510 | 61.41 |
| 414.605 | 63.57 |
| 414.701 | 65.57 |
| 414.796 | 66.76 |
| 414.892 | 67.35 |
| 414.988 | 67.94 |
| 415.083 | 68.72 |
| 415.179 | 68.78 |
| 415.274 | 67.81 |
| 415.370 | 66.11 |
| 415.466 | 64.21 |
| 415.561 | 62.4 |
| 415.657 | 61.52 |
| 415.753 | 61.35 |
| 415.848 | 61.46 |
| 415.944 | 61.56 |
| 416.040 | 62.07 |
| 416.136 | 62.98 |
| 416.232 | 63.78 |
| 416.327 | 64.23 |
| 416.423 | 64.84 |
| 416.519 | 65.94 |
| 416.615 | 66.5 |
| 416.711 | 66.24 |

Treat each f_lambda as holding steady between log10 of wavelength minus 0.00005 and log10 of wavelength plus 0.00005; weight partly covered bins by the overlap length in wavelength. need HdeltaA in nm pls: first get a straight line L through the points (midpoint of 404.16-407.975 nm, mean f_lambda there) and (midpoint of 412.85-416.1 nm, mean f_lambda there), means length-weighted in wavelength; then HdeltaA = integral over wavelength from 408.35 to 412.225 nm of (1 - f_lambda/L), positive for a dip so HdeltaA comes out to 0.672 nm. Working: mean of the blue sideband 65.9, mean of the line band 53.7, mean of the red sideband 64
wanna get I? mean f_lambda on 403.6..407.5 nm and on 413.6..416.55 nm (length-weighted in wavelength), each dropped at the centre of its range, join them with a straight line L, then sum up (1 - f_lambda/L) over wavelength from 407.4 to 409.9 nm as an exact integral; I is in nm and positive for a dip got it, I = 0.32 nm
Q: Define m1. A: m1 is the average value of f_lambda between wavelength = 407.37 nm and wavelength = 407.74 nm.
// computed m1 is 64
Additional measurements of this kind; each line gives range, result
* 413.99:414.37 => 63.3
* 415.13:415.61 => 65.8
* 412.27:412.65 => 64.4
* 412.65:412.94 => 61.3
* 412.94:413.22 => 61.1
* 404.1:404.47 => 66.5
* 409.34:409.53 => 50.4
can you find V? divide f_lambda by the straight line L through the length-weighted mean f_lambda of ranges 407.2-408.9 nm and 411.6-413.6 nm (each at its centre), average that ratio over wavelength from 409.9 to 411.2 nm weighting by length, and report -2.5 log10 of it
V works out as 0.26 mag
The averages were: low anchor 61.6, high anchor 61.9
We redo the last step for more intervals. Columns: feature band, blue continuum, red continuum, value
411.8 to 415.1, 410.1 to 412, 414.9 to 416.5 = -0.08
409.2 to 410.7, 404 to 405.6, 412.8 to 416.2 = 0.34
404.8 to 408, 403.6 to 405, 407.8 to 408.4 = -0.03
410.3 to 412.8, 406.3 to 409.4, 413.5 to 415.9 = 0.12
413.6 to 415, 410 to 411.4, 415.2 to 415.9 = -0.08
